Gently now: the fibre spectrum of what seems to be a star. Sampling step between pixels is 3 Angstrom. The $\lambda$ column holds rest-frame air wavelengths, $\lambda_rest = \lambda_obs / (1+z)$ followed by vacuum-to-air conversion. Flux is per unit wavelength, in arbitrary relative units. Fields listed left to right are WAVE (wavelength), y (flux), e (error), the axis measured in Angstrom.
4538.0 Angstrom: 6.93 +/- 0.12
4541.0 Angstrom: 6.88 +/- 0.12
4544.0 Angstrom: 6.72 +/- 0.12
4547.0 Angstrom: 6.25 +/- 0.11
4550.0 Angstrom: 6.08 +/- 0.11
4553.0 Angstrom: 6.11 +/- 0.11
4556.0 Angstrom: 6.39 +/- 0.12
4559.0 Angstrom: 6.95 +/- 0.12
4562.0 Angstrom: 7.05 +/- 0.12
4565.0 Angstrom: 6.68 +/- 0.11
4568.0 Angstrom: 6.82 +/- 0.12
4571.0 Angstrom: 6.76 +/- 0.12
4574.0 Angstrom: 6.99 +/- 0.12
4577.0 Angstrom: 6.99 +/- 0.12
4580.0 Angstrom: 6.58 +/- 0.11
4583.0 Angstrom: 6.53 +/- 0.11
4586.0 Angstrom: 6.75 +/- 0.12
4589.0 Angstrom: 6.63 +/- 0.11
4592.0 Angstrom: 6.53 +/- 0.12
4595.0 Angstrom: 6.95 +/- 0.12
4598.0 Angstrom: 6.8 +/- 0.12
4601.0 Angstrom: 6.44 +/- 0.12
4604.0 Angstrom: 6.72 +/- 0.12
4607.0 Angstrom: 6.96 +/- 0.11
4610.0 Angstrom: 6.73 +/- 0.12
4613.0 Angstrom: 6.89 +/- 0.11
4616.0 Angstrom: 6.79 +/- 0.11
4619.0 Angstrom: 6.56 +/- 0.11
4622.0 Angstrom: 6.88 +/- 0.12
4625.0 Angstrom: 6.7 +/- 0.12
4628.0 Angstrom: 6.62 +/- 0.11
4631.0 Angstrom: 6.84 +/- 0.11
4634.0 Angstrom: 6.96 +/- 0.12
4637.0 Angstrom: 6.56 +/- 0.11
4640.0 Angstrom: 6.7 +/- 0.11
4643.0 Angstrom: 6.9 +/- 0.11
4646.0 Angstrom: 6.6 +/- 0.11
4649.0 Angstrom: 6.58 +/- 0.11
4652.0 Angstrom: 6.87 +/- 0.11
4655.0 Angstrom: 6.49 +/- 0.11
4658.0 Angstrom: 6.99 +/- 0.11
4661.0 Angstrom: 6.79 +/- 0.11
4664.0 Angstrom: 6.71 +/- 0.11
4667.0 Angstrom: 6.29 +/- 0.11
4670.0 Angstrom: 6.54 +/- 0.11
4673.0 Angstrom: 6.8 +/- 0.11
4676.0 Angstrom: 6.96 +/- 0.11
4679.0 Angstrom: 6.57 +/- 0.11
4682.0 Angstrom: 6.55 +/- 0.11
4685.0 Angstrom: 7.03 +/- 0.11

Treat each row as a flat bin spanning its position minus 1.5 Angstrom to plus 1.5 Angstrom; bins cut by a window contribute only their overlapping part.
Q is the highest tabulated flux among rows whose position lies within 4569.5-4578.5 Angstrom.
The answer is 6.99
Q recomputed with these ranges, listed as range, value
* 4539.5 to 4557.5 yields 6.88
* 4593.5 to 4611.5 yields 6.96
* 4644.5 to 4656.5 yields 6.87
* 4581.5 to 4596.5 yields 6.95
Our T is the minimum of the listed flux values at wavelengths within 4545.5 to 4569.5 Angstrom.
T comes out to 6.08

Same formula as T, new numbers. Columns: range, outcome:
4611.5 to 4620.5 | 6.56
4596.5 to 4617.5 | 6.44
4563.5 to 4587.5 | 6.53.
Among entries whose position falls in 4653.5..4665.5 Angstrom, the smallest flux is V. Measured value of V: 6.49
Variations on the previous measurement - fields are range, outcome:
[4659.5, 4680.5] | 6.29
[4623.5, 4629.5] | 6.62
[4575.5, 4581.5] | 6.58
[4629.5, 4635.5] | 6.84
